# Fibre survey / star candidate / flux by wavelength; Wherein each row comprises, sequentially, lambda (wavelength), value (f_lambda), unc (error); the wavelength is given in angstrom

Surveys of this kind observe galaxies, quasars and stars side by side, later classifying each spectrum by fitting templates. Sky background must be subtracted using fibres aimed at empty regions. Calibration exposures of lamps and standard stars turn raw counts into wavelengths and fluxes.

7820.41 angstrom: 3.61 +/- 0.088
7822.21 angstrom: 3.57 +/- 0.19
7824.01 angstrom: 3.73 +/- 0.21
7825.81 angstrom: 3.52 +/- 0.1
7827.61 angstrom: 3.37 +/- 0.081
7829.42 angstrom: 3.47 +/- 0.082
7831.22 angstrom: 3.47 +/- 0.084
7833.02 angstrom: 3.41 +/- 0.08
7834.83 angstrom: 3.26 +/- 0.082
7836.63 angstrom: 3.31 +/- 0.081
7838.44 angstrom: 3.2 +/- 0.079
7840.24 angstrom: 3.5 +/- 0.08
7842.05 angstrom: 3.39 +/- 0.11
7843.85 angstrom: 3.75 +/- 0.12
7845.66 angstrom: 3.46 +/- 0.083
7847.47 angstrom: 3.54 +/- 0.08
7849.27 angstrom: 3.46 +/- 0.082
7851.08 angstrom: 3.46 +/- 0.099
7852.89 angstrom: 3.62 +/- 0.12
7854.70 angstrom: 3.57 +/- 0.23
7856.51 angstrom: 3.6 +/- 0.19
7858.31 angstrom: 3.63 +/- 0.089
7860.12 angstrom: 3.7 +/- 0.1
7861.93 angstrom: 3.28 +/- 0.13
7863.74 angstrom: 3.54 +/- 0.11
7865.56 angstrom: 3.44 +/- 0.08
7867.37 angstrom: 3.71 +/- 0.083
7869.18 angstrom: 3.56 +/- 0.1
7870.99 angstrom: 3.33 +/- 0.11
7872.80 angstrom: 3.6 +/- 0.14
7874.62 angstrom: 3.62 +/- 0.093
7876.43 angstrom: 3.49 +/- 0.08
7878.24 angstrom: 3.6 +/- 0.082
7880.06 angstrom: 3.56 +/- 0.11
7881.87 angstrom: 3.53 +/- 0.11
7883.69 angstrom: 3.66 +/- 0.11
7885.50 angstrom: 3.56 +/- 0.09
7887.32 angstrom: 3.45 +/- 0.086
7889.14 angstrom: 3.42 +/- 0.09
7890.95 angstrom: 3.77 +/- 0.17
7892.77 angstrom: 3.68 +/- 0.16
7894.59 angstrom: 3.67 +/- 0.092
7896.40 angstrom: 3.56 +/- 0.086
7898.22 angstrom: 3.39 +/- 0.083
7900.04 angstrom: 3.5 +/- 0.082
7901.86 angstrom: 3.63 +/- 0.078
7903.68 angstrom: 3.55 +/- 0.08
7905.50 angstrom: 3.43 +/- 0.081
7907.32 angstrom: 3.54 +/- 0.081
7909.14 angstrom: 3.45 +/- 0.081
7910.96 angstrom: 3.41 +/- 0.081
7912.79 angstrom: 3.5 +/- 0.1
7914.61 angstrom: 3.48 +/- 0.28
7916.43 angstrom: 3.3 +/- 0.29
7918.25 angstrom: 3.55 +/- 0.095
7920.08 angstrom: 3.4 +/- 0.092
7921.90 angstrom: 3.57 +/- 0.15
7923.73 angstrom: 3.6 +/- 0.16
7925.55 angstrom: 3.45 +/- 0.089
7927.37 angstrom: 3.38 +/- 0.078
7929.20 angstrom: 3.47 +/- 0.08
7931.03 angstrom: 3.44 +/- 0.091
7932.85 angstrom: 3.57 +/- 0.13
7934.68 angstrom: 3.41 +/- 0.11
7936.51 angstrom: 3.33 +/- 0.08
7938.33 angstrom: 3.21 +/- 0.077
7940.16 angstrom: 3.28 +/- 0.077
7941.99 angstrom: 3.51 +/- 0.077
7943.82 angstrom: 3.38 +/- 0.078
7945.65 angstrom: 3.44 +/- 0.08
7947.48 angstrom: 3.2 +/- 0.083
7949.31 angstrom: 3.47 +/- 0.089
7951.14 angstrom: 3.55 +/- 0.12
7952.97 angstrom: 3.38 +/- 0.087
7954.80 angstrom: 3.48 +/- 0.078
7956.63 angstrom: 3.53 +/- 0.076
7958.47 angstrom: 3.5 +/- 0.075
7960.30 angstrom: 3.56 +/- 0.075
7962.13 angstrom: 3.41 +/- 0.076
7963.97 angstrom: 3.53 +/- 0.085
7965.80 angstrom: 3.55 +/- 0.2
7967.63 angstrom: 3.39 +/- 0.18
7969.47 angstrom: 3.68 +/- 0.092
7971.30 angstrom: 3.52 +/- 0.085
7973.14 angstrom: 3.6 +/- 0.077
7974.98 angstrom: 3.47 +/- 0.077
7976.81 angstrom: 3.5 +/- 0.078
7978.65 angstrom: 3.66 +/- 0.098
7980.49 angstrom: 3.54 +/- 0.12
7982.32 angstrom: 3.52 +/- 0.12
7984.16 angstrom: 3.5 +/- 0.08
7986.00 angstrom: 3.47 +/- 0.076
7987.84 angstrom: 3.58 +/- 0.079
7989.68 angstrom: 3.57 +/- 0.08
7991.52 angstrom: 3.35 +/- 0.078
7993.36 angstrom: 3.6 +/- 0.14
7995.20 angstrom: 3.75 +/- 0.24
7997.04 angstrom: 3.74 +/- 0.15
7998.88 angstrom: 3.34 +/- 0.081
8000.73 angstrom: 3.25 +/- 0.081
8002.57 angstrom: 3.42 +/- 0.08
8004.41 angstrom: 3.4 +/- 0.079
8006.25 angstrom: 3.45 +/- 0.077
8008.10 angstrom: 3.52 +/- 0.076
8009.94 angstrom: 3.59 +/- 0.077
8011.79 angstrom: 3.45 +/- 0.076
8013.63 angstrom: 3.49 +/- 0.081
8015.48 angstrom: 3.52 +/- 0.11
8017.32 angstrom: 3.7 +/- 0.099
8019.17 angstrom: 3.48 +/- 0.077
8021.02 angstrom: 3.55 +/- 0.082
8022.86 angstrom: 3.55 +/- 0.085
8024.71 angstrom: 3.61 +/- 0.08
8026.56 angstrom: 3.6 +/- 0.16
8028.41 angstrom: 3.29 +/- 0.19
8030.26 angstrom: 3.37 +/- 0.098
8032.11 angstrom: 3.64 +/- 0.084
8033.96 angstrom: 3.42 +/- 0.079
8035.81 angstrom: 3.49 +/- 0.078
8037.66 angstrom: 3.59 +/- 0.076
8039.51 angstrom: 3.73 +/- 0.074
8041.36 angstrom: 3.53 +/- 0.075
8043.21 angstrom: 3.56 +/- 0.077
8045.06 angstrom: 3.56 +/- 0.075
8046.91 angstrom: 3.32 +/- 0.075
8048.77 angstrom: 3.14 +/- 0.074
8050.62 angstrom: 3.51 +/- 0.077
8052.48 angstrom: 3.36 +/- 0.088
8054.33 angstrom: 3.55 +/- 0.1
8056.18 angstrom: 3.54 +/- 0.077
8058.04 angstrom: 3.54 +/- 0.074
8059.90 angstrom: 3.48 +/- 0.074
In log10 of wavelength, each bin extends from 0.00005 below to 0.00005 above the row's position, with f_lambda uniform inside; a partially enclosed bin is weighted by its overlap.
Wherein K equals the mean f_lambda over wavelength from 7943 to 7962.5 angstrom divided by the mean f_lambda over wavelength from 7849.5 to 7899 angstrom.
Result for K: 1.0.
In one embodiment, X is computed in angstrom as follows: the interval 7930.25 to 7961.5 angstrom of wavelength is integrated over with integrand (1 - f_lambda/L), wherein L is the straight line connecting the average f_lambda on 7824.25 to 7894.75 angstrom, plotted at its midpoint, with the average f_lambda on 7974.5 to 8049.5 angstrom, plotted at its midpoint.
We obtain 0.77 angstrom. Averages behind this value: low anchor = 3.52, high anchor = 3.51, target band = 3.43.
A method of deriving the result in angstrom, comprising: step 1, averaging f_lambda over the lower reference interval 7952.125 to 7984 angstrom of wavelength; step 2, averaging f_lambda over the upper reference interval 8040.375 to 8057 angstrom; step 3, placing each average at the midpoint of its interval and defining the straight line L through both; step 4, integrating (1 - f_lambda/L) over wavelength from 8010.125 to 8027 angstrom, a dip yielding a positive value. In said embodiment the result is -0.35 angstrom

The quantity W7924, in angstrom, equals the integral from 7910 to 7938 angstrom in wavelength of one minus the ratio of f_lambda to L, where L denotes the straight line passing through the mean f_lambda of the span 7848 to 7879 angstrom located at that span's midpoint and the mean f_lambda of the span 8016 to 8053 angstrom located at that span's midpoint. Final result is 0.60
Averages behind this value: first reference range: 3.54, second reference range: 3.5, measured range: 3.45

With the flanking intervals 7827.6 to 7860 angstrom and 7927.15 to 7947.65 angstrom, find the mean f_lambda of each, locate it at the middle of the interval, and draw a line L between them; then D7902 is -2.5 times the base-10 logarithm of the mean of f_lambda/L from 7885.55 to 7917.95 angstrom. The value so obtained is -0.03 mag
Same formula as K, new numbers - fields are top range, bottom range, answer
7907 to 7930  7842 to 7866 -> 0.98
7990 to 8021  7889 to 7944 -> 1.01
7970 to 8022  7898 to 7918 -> 1.01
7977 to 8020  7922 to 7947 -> 1.03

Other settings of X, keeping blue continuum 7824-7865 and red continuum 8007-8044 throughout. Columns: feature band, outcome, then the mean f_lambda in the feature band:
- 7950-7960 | 0.1 angstrom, 3.49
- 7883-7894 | -0.3 angstrom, 3.59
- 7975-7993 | 0.0 angstrom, 3.52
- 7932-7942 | 0.4 angstrom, 3.37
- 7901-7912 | 0.0 angstrom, 3.5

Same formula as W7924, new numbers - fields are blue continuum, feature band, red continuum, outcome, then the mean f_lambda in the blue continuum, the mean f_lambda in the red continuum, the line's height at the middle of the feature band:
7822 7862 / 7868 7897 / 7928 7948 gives -1.0 angstrom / 3.49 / 3.39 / 3.45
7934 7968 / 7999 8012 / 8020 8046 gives 0.2 angstrom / 3.43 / 3.54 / 3.5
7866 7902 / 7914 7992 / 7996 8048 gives 1.3 angstrom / 3.56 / 3.5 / 3.53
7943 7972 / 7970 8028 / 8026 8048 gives -0.6 angstrom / 3.47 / 3.5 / 3.49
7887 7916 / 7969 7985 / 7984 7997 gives 0.0 angstrom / 3.52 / 3.56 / 3.56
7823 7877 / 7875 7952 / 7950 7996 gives 0.6 angstrom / 3.5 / 3.53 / 3.51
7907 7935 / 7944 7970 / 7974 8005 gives 0.2 angstrom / 3.47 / 3.51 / 3.49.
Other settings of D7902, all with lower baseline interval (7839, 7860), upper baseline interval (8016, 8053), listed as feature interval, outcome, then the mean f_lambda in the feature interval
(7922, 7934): 0.01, 3.49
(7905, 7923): 0.02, 3.46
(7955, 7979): 0.00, 3.53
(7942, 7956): 0.03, 3.42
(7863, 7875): 0.00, 3.54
